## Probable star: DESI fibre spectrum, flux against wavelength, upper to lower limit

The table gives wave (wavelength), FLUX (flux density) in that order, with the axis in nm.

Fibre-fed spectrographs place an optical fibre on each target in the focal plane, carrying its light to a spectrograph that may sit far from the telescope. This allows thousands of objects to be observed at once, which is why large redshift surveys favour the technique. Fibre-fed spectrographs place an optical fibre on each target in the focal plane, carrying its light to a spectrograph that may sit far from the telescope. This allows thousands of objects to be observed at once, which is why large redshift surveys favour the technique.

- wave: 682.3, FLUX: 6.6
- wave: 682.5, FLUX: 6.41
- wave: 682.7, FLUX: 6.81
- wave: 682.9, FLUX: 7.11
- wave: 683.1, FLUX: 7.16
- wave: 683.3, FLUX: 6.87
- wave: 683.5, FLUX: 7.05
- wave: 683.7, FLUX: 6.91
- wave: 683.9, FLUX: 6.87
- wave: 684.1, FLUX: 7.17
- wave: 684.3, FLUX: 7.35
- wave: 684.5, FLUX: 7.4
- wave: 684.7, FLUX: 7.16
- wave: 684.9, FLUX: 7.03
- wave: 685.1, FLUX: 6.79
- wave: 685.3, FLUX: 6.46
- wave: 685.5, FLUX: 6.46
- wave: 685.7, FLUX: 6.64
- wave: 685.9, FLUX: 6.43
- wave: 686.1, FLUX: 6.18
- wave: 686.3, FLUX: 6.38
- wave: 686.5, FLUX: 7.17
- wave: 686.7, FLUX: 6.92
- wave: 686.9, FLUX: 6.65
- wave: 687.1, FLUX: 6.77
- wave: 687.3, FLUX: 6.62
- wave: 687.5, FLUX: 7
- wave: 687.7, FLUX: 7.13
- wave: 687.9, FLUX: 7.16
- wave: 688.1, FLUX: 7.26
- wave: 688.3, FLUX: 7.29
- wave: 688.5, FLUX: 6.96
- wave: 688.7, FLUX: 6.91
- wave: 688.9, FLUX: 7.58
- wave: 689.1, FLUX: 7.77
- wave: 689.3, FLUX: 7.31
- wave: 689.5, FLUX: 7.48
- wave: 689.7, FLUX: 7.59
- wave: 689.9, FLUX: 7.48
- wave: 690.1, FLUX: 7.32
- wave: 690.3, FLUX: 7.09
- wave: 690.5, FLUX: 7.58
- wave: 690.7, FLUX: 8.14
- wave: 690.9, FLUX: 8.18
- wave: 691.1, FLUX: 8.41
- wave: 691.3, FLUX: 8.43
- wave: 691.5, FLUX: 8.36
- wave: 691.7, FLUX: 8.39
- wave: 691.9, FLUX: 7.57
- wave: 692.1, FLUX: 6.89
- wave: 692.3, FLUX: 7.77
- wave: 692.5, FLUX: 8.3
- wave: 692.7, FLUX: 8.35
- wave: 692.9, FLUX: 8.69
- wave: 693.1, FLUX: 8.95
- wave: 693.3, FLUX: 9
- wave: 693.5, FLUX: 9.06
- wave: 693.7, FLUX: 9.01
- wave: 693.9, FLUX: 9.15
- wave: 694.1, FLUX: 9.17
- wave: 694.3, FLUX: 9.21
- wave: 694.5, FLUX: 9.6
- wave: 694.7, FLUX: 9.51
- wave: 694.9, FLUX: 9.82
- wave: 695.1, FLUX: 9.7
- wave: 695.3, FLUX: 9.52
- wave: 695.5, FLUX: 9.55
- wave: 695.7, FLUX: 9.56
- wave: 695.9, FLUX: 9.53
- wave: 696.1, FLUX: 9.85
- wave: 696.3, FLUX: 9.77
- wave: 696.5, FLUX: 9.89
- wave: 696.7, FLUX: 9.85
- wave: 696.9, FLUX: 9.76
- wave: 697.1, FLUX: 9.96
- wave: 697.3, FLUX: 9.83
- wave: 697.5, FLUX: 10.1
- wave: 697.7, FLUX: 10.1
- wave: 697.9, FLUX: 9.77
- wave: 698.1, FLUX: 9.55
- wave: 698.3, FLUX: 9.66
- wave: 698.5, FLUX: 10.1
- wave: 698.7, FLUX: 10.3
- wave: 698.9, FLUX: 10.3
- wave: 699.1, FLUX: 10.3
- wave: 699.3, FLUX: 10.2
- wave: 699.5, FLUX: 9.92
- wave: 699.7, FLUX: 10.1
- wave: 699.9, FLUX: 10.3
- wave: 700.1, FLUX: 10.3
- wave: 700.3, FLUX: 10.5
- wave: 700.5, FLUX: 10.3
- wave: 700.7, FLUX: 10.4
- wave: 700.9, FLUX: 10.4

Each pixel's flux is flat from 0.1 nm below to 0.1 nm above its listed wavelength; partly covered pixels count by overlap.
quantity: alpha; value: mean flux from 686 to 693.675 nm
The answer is 7.6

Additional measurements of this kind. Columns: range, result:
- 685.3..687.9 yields 6.7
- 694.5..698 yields 9.76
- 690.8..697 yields 8.99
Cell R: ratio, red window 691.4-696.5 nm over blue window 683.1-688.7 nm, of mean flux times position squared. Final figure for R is 1.33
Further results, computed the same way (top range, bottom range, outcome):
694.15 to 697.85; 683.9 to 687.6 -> 1.47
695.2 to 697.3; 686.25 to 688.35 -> 1.44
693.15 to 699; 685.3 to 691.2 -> 1.38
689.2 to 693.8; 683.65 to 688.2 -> 1.19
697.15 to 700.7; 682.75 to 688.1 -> 1.53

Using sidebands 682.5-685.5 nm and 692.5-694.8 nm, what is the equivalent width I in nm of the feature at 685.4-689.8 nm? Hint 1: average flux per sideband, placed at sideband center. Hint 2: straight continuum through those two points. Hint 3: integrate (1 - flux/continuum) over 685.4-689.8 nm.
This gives 0.43 nm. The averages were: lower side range 6.97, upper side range 9.03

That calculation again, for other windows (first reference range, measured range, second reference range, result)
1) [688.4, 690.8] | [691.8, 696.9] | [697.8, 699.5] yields -0.18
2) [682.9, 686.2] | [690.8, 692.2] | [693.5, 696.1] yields 0.09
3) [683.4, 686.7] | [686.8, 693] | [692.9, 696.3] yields 0.43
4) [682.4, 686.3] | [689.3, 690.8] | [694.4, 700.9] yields 0.12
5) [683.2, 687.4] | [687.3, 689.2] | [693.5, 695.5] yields 0.11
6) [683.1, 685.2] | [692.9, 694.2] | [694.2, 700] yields 0.01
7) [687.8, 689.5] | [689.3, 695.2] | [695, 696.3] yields 0.07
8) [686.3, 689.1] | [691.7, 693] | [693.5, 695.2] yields 0.11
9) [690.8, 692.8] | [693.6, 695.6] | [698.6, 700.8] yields -0.13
